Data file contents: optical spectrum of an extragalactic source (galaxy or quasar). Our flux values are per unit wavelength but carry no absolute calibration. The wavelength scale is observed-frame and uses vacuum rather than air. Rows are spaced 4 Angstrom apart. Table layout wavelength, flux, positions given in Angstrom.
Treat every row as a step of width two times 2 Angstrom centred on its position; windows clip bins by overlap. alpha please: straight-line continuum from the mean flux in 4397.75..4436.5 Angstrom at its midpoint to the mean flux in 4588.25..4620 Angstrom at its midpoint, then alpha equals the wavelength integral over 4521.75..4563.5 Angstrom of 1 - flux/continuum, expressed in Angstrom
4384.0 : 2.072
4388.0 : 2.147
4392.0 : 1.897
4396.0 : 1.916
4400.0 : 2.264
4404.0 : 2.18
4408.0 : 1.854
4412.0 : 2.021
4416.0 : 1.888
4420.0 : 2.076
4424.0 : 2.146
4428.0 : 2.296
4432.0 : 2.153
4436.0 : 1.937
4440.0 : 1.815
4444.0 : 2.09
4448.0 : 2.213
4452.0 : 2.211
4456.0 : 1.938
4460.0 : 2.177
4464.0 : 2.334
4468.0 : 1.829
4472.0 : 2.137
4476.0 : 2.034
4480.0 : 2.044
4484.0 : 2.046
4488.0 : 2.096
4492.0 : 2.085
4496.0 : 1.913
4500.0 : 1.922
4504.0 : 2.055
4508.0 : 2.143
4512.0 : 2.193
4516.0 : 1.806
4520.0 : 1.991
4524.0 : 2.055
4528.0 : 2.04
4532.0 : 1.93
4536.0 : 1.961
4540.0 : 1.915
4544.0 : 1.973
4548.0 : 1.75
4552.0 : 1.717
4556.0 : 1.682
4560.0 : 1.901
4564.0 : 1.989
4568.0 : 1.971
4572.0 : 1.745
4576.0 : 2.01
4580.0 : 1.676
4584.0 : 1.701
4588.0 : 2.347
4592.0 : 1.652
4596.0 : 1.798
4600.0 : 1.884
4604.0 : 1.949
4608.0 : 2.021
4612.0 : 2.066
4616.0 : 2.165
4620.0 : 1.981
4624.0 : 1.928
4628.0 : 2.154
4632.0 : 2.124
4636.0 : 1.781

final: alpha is 2.2 Angstrom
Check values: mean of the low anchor 2.09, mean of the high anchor 1.96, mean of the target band 1.9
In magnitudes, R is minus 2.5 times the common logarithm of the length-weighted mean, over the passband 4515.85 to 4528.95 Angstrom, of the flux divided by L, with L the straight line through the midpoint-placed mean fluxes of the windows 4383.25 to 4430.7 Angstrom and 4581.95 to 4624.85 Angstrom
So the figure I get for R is 0.004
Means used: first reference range 2.06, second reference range 1.95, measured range 1.99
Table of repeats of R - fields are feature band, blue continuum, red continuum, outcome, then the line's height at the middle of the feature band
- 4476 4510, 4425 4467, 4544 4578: -0.018 mag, 2.01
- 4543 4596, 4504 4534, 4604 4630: 0.103 mag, 2.03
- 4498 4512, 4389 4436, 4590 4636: -0.024 mag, 2.02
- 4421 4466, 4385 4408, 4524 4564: -0.059 mag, 2.01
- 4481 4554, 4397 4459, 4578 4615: 0.003 mag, 1.98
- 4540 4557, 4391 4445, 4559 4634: 0.100 mag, 1.98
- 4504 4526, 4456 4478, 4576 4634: 0.003 mag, 2.04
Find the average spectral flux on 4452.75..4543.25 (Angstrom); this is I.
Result 2.03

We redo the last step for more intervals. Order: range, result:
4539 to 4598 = 1.85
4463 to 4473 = 2.07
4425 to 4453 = 2.1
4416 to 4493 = 2.08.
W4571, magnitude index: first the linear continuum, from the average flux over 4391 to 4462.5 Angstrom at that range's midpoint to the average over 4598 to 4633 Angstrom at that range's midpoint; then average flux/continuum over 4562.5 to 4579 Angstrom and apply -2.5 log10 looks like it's 0.07 mag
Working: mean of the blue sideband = 2.06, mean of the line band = 1.91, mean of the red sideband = 2.03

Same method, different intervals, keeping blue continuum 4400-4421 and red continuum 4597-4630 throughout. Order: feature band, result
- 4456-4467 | -0.07 mag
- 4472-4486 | -0.02 mag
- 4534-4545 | 0.04 mag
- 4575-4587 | 0.11 mag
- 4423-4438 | -0.06 mag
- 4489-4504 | 0.01 mag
